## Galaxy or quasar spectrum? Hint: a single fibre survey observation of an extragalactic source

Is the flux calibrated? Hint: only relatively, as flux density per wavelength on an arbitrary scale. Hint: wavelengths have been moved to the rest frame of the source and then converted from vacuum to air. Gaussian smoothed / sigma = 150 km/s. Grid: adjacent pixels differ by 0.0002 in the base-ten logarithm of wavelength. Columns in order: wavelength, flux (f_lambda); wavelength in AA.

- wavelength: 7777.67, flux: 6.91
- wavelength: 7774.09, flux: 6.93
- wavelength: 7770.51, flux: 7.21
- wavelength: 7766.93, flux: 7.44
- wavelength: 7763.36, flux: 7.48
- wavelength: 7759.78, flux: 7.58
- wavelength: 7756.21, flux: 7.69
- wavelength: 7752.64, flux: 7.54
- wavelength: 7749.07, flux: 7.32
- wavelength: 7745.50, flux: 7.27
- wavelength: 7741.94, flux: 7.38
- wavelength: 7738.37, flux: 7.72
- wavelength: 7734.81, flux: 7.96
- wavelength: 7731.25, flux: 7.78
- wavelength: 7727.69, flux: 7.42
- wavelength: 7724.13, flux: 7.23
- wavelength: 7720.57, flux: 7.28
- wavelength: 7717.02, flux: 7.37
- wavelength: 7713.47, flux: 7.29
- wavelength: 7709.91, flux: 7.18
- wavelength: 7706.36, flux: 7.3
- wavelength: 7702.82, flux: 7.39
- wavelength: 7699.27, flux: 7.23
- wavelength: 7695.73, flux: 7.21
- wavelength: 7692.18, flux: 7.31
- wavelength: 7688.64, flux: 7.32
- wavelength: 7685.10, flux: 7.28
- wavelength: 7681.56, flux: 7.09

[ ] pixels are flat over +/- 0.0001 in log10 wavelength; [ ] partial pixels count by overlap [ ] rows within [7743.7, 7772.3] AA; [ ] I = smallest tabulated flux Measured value 7.21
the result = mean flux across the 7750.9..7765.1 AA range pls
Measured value 7.57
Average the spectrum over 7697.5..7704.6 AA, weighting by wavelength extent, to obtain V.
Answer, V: 7.32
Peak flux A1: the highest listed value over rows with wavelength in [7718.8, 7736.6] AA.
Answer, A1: 7.96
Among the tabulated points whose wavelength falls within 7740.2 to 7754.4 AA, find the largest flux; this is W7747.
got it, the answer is 7.54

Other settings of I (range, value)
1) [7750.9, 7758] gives 7.54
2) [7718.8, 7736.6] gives 7.23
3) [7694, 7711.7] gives 7.18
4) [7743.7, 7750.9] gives 7.27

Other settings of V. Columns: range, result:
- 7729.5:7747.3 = 7.62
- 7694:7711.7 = 7.26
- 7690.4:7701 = 7.25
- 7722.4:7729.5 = 7.32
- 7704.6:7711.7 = 7.23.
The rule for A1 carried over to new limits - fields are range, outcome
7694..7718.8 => 7.39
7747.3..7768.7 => 7.69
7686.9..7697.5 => 7.32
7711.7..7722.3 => 7.37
